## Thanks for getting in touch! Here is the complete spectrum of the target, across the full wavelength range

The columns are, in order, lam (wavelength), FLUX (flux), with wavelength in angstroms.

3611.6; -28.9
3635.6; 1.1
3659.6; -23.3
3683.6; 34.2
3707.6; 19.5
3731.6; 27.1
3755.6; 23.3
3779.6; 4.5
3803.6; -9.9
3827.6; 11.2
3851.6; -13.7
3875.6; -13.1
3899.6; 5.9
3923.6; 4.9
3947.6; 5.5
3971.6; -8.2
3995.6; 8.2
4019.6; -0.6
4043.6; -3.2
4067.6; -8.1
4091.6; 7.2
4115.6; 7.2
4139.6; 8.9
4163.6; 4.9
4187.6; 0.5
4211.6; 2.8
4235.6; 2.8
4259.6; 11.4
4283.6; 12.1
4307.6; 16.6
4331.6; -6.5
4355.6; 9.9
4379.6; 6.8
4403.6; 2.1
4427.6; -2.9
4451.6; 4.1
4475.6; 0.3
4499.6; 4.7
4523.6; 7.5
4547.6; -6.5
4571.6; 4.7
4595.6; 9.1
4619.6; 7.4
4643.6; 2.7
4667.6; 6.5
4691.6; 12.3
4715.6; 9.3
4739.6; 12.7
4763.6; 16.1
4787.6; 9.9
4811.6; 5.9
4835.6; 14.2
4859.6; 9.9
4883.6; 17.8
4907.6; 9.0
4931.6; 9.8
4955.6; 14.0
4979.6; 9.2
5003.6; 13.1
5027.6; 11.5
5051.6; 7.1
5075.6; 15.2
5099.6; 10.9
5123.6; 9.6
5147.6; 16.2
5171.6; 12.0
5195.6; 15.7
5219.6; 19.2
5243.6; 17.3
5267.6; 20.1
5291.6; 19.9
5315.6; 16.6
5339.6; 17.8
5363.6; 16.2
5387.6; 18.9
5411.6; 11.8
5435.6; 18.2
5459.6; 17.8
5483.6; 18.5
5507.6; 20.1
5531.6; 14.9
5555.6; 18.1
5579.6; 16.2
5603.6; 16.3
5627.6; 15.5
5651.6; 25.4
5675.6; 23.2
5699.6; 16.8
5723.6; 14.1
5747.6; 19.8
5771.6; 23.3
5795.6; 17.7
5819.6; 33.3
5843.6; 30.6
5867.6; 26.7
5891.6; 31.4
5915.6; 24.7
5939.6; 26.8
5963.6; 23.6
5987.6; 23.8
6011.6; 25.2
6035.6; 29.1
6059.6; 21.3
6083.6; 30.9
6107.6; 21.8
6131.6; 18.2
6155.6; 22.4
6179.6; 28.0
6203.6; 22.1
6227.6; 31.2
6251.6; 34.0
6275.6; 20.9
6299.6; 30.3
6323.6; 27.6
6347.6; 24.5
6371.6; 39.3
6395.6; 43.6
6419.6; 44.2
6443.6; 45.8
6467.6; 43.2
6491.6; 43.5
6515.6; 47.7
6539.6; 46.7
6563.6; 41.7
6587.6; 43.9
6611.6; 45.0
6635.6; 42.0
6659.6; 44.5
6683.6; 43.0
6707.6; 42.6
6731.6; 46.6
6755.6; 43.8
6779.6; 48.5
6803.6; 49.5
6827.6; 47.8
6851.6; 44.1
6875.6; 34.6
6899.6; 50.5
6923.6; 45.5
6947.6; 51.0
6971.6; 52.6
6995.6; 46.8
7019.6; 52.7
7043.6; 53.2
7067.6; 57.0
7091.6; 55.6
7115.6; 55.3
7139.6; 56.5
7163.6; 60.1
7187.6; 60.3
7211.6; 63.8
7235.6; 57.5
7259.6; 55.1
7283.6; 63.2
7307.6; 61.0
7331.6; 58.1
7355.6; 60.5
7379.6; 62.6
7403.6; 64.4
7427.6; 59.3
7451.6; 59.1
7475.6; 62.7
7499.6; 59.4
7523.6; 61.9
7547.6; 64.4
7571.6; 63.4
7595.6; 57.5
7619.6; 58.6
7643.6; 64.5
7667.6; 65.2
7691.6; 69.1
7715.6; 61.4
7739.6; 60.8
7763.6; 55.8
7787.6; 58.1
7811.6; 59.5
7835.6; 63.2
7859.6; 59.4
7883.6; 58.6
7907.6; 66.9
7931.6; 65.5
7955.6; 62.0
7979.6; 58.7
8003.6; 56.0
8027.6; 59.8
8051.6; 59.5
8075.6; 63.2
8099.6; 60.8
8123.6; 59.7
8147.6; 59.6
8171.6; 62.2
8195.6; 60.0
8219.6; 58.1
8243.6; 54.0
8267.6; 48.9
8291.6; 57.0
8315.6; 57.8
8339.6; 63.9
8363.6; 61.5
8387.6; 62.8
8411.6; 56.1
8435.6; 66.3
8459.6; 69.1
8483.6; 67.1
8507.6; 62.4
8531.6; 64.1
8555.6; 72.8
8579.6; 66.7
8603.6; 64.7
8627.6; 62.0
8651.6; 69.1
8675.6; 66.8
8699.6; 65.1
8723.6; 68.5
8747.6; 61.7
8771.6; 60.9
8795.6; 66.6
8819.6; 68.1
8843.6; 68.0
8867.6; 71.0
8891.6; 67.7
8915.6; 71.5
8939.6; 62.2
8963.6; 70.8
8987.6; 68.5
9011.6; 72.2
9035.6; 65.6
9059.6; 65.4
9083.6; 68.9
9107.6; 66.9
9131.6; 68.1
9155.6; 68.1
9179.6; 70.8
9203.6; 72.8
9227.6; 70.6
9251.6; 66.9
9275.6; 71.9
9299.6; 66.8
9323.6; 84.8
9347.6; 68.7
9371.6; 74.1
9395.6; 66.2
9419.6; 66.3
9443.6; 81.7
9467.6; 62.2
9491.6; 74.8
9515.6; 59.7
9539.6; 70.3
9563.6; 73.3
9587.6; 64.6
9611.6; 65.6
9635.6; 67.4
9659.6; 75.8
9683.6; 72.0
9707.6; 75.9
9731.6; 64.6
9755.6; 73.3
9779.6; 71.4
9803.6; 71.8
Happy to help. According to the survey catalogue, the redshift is 0.60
